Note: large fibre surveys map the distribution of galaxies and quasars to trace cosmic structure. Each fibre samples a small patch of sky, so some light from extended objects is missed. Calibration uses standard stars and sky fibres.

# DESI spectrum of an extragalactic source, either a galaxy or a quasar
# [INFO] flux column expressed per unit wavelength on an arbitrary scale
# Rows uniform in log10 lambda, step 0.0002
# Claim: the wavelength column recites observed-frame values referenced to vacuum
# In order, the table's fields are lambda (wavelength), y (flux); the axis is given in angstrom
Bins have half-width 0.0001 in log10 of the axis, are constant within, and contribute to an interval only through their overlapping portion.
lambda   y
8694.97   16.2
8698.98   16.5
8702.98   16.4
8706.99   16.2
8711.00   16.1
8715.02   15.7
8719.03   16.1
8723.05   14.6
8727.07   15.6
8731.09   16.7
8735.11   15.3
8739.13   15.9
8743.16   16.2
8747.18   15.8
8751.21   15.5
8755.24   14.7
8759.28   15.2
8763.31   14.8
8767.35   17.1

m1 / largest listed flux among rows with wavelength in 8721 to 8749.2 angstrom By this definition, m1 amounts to 16.7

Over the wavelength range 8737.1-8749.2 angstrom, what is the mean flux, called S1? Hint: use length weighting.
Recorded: 16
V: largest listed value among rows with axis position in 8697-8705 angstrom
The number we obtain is 16.5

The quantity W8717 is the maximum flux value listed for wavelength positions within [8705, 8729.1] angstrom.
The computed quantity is 16.2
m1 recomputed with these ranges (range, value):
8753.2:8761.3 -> 15.2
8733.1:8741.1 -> 15.9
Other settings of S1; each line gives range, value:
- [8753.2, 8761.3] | 14.9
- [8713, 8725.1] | 15.5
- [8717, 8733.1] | 15.7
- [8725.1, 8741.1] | 15.9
